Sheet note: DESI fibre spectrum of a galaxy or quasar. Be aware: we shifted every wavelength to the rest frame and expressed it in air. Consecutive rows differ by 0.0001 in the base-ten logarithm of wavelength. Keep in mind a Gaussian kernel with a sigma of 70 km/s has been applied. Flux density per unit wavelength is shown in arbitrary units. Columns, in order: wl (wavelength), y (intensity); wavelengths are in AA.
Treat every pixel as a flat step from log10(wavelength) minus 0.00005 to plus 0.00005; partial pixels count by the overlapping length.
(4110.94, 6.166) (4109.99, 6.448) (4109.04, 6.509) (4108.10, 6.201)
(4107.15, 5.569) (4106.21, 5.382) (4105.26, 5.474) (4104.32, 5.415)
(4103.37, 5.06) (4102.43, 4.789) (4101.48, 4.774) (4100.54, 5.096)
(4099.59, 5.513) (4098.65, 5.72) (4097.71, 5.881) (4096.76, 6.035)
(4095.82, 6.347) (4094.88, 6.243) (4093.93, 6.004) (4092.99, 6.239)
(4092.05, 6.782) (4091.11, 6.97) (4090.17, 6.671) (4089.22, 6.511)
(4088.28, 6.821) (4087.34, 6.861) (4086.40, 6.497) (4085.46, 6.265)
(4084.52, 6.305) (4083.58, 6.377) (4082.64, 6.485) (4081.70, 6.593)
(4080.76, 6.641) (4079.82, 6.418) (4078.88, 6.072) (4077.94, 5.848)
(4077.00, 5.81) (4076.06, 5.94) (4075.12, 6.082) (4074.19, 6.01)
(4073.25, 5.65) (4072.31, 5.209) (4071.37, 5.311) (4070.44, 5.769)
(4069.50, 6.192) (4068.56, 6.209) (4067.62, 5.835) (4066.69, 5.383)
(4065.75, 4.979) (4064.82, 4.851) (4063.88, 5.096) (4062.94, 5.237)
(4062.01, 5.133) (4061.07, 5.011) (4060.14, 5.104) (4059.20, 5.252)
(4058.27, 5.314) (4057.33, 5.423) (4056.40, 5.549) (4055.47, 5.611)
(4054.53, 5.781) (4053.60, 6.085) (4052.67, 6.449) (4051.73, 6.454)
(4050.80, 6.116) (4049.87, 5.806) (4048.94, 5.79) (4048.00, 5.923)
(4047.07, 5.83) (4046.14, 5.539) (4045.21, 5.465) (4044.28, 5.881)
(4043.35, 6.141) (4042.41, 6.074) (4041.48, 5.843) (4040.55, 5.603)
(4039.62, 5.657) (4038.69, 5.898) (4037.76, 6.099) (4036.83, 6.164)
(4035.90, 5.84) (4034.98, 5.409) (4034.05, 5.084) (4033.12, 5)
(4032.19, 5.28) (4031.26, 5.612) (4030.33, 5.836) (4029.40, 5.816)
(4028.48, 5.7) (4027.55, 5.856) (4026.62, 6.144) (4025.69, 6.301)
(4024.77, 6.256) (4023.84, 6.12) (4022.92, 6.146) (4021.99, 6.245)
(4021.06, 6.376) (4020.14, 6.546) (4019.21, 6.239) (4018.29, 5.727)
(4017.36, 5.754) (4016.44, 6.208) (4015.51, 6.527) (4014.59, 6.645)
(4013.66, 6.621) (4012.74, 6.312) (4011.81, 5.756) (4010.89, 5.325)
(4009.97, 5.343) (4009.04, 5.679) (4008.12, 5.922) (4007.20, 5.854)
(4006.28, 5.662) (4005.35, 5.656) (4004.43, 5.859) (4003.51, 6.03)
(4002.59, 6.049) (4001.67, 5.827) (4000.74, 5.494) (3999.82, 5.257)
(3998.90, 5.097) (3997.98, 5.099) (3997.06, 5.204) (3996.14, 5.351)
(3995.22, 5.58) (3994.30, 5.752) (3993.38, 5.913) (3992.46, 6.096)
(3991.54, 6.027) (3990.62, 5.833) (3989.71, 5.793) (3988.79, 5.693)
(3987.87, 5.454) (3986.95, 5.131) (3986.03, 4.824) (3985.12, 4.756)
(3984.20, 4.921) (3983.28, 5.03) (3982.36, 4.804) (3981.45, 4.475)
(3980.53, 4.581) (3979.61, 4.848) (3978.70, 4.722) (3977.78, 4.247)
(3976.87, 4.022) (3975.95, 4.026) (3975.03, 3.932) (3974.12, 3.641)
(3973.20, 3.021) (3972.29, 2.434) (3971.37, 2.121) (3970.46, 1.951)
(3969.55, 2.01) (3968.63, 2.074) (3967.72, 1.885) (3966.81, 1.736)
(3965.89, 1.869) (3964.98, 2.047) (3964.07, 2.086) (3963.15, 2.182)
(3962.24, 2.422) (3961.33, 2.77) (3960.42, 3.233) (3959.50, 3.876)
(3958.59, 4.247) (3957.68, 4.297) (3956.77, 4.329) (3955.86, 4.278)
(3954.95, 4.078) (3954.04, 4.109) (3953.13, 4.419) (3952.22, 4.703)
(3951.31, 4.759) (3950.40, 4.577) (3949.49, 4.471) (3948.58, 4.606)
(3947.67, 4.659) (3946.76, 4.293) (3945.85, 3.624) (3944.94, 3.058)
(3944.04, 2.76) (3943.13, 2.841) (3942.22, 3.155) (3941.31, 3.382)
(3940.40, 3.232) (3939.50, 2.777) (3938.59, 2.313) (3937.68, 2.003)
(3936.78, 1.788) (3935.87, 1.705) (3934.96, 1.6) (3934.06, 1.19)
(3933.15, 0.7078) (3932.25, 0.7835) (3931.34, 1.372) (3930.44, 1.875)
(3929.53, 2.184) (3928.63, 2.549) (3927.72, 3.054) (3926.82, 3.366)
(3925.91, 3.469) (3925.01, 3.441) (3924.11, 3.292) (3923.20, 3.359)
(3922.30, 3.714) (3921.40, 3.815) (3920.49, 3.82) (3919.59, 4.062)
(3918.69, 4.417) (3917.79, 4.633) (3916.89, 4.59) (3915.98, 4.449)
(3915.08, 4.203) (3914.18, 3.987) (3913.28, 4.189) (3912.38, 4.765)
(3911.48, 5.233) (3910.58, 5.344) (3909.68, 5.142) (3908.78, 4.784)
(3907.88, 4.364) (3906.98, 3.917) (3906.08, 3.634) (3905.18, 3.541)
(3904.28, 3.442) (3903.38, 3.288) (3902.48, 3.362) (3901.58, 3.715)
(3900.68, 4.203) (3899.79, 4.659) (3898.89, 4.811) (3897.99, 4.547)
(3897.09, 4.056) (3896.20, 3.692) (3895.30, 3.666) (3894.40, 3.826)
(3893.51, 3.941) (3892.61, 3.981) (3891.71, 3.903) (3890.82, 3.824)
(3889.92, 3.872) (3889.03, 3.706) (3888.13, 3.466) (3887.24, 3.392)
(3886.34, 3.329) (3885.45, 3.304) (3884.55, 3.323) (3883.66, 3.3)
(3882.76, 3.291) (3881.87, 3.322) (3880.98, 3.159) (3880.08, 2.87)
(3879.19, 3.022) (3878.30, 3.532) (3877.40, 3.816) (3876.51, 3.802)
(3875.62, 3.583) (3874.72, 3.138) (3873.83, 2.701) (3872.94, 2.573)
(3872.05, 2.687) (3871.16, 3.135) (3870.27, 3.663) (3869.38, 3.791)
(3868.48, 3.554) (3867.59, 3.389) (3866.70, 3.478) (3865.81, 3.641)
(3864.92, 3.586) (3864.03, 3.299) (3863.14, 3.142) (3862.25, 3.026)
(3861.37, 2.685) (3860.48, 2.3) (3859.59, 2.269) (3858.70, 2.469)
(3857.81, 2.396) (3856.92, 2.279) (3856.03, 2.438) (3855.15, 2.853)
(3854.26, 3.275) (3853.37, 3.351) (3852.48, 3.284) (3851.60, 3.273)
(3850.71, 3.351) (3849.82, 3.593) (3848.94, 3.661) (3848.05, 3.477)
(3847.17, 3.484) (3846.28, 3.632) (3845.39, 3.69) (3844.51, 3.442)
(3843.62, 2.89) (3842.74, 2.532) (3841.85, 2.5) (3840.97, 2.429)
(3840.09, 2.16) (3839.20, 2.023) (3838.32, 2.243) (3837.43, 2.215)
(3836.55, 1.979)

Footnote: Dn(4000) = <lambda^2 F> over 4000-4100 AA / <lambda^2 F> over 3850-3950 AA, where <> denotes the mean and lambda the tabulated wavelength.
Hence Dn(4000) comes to 1.9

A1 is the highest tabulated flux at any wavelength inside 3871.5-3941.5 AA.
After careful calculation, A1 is 5.344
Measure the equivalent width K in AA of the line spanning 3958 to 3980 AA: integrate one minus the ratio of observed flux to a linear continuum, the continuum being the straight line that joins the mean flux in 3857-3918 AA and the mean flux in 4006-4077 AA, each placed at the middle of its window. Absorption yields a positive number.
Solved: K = 8.3 AA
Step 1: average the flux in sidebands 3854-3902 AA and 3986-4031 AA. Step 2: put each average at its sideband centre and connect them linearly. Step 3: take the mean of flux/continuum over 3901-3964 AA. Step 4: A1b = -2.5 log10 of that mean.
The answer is 0.24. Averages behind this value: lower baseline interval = 3.39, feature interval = 3.49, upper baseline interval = 5.84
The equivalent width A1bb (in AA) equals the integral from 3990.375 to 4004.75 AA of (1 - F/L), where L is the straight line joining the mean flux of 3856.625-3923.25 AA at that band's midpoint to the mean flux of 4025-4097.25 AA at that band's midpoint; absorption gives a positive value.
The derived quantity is -1.7 AA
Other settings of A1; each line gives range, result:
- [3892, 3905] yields 4.811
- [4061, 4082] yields 6.641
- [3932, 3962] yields 4.759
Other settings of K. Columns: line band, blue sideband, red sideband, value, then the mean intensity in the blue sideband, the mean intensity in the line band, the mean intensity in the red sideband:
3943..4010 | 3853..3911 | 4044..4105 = 4.8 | 3.49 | 4.35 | 5.85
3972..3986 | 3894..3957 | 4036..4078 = 0.6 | 3.6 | 4.27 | 5.7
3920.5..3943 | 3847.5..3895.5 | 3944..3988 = 6.4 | 3.28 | 2.53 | 3.72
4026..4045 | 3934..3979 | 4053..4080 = -3.2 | 3.2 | 5.75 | 5.59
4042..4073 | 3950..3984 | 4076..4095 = 0.4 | 3.52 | 5.63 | 6.41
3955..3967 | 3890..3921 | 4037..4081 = 4.1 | 4.17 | 3.09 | 5.73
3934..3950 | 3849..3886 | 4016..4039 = 5.2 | 3.15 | 3.02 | 5.91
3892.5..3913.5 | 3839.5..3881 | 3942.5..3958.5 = -3.5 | 3.11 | 4.17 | 4.1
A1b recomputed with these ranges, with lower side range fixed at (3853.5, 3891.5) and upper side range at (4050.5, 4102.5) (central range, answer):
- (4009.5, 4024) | -0.20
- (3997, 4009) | -0.15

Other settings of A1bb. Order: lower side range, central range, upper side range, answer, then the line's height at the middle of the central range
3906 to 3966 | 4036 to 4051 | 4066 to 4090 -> -1.08 AA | 5.47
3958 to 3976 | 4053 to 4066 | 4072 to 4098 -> 0.37 AA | 5.5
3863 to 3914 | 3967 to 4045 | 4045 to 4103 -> -2.75 AA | 5.08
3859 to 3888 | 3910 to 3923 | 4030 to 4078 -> -1.93 AA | 3.8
